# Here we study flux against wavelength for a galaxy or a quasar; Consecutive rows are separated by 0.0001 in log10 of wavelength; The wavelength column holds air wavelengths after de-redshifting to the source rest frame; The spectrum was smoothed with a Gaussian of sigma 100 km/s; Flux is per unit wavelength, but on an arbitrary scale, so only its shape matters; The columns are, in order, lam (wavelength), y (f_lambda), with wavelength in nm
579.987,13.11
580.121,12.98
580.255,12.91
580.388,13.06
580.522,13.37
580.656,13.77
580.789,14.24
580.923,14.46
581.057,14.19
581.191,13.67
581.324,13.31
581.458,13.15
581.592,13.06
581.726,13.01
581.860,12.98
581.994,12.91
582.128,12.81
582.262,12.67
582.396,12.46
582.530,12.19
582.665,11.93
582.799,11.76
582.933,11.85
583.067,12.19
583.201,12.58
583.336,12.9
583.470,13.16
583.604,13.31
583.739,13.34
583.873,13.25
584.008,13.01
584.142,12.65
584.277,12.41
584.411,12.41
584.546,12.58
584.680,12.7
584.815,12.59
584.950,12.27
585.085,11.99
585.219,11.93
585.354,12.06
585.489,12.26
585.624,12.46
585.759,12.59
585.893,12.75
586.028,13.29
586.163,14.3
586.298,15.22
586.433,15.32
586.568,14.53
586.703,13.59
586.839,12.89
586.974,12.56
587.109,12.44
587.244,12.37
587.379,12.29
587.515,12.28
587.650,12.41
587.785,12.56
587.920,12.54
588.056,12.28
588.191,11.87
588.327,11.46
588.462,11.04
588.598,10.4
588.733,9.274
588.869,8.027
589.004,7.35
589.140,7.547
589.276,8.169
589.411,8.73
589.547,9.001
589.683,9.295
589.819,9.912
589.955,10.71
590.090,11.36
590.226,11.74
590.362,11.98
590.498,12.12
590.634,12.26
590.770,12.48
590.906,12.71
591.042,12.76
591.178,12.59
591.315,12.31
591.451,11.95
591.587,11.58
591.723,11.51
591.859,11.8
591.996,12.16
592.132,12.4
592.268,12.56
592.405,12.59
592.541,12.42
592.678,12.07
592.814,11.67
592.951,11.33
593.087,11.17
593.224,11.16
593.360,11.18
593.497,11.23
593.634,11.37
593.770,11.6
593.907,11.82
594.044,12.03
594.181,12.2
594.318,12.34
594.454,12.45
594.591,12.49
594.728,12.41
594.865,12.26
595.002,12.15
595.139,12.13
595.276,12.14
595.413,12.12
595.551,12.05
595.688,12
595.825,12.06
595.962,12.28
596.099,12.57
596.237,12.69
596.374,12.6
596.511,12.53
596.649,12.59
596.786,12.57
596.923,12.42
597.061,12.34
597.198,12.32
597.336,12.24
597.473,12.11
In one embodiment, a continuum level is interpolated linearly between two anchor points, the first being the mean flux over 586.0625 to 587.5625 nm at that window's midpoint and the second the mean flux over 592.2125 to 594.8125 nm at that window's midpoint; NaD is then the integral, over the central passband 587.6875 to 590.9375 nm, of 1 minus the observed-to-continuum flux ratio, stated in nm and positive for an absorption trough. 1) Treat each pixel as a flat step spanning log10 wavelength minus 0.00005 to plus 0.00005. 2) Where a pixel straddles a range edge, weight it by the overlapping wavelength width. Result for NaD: 0.568 nm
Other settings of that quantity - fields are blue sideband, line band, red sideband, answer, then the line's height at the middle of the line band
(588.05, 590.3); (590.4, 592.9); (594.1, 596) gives -0.32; 10.8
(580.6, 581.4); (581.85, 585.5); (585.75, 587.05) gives 0.35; 13.8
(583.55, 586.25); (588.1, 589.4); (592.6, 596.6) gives 0.31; 12.4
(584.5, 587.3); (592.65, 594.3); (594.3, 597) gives 0.12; 12.5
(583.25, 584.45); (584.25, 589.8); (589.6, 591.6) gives 0.27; 12.4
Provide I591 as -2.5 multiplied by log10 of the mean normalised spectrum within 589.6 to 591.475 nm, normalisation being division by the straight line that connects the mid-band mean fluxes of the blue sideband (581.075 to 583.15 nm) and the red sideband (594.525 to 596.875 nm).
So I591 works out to 0.07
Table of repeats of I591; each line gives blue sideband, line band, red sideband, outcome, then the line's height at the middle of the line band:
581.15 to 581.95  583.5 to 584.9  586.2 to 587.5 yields 0.040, 13.3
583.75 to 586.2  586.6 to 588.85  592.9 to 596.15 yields 0.042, 12.4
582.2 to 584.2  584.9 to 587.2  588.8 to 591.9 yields -0.106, 11.9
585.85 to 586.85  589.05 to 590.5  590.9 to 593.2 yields 0.280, 12.9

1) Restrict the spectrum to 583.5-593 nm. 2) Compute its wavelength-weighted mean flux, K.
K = 12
